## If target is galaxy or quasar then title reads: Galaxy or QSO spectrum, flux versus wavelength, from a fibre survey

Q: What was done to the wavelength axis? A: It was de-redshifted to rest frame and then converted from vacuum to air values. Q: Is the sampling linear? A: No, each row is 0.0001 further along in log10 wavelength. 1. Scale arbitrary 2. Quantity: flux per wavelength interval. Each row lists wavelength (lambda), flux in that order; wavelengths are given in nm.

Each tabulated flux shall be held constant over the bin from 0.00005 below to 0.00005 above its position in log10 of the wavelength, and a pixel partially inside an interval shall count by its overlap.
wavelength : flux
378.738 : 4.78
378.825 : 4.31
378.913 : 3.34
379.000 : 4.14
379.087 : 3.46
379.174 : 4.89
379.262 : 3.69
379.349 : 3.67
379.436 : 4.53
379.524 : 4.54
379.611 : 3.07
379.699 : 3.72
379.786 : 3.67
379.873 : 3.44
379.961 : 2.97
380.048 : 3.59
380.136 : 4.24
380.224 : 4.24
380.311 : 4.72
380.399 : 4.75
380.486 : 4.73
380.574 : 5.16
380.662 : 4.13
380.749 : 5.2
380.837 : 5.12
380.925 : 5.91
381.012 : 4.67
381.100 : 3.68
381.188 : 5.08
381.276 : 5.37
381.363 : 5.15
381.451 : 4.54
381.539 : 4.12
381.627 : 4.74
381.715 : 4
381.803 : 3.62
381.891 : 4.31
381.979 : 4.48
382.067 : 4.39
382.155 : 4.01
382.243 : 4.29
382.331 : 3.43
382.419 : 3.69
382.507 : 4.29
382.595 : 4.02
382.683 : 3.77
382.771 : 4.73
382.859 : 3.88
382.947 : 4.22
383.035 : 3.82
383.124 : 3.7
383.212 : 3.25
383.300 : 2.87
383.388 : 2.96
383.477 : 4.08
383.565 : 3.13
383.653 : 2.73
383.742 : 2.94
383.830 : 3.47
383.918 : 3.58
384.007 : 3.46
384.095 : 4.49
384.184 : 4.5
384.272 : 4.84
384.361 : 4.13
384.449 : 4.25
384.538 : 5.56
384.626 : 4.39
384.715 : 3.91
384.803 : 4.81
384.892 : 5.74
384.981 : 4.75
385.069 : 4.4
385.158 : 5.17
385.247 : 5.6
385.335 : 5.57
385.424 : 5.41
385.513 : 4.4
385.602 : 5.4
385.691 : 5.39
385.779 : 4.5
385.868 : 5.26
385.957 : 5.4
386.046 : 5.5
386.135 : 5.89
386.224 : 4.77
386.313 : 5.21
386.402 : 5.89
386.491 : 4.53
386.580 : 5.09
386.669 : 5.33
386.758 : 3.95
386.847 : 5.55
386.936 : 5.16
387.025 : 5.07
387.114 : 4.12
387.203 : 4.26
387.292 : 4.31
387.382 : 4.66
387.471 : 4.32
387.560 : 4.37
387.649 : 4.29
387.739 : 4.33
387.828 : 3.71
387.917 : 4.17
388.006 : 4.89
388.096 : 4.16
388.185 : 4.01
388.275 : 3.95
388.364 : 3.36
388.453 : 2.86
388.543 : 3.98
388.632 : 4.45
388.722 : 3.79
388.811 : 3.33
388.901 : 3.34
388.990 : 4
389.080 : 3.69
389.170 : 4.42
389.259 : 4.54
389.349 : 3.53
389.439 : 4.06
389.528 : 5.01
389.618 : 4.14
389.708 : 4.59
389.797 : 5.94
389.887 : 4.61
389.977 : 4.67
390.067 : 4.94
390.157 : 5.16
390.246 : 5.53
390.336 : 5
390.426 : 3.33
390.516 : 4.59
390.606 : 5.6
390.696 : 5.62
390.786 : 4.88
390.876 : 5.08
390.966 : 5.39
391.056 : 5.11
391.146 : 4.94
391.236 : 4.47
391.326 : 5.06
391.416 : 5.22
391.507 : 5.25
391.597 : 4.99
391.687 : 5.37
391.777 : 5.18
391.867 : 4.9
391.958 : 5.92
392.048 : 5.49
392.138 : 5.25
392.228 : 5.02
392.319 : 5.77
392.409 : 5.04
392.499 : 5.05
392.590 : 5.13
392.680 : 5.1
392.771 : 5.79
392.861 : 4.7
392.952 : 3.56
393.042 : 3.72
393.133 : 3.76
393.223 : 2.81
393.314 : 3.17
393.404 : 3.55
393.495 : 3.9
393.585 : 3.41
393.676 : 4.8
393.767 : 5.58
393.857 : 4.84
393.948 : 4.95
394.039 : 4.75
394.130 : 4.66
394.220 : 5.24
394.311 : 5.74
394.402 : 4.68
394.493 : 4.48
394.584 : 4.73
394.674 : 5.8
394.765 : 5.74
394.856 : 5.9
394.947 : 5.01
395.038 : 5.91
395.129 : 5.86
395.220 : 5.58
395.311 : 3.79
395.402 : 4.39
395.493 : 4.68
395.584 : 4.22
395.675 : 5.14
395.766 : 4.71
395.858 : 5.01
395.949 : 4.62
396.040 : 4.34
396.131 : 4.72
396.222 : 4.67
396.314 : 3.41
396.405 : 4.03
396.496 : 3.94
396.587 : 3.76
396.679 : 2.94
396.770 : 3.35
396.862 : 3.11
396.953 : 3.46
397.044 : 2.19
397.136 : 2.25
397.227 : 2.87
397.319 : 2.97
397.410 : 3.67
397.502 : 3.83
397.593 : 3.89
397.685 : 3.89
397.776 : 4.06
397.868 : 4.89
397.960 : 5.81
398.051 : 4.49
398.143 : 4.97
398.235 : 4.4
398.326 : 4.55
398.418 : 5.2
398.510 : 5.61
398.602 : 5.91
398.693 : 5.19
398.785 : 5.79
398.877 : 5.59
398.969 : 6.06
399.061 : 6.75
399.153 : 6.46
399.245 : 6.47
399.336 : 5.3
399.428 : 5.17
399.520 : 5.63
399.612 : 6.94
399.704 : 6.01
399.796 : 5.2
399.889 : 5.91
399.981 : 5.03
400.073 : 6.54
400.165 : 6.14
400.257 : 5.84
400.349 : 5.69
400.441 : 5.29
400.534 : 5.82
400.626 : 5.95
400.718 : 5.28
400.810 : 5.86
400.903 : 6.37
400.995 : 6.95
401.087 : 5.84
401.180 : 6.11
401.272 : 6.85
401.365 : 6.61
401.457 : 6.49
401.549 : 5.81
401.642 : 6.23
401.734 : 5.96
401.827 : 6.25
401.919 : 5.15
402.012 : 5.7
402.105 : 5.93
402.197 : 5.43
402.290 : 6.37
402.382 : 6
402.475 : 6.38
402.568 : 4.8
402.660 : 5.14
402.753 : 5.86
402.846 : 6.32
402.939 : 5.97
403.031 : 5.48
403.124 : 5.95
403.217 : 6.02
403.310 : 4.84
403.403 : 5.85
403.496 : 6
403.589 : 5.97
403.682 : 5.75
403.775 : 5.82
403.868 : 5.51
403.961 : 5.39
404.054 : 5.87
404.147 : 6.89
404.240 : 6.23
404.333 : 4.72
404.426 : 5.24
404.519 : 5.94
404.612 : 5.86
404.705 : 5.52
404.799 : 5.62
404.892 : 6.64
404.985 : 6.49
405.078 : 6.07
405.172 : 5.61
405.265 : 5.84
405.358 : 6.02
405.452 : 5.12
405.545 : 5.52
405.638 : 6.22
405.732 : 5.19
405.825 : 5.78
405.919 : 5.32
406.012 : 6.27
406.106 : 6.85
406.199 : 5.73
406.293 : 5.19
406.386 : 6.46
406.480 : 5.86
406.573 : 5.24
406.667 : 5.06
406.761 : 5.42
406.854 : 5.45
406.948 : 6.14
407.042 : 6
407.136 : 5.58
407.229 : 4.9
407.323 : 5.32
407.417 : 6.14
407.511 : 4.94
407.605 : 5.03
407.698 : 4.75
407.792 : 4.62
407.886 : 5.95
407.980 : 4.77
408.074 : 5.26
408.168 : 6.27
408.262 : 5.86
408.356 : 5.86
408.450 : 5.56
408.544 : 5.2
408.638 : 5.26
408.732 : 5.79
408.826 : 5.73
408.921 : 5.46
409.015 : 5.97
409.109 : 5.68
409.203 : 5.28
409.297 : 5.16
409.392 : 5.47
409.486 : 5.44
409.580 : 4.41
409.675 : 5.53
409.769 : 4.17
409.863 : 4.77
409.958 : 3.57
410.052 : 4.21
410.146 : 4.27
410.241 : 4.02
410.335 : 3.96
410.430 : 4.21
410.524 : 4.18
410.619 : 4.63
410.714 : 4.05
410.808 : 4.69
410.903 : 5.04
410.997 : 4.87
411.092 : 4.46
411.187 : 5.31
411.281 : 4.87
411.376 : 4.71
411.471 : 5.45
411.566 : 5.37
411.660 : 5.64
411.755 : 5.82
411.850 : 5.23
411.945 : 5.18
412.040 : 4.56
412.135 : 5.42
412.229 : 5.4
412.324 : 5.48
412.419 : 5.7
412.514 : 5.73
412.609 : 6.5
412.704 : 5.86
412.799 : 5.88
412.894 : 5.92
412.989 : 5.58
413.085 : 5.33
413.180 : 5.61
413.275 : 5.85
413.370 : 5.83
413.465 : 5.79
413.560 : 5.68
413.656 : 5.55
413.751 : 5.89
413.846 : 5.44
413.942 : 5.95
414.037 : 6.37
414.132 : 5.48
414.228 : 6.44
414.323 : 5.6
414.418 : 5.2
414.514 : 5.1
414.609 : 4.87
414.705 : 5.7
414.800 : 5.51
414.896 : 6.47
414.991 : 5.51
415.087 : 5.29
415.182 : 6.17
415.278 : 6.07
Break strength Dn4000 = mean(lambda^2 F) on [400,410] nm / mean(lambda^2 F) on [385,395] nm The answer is 1.3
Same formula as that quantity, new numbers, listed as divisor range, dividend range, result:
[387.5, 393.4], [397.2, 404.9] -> 1.30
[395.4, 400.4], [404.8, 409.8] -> 1.22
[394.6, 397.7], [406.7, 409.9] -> 1.35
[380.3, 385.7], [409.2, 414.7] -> 1.38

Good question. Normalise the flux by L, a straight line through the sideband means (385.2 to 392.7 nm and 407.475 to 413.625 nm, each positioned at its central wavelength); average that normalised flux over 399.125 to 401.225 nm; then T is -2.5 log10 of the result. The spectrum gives -0.18 mag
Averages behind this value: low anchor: 4.76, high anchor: 5.2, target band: 5.9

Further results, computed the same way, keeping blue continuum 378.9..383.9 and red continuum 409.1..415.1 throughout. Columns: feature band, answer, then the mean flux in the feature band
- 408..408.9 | -0.10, 5.61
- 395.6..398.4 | 0.17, 4.01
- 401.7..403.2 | -0.19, 5.8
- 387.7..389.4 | 0.11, 3.92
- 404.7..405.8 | -0.17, 5.83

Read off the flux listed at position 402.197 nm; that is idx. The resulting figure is 5.43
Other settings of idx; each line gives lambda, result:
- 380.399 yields 4.75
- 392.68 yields 5.1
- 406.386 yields 6.46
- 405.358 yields 6.02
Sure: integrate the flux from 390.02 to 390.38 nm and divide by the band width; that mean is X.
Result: 5.16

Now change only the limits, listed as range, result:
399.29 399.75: 5.82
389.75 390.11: 5.04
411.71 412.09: 5.19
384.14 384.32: 4.66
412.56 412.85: 6.08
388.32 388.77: 3.69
